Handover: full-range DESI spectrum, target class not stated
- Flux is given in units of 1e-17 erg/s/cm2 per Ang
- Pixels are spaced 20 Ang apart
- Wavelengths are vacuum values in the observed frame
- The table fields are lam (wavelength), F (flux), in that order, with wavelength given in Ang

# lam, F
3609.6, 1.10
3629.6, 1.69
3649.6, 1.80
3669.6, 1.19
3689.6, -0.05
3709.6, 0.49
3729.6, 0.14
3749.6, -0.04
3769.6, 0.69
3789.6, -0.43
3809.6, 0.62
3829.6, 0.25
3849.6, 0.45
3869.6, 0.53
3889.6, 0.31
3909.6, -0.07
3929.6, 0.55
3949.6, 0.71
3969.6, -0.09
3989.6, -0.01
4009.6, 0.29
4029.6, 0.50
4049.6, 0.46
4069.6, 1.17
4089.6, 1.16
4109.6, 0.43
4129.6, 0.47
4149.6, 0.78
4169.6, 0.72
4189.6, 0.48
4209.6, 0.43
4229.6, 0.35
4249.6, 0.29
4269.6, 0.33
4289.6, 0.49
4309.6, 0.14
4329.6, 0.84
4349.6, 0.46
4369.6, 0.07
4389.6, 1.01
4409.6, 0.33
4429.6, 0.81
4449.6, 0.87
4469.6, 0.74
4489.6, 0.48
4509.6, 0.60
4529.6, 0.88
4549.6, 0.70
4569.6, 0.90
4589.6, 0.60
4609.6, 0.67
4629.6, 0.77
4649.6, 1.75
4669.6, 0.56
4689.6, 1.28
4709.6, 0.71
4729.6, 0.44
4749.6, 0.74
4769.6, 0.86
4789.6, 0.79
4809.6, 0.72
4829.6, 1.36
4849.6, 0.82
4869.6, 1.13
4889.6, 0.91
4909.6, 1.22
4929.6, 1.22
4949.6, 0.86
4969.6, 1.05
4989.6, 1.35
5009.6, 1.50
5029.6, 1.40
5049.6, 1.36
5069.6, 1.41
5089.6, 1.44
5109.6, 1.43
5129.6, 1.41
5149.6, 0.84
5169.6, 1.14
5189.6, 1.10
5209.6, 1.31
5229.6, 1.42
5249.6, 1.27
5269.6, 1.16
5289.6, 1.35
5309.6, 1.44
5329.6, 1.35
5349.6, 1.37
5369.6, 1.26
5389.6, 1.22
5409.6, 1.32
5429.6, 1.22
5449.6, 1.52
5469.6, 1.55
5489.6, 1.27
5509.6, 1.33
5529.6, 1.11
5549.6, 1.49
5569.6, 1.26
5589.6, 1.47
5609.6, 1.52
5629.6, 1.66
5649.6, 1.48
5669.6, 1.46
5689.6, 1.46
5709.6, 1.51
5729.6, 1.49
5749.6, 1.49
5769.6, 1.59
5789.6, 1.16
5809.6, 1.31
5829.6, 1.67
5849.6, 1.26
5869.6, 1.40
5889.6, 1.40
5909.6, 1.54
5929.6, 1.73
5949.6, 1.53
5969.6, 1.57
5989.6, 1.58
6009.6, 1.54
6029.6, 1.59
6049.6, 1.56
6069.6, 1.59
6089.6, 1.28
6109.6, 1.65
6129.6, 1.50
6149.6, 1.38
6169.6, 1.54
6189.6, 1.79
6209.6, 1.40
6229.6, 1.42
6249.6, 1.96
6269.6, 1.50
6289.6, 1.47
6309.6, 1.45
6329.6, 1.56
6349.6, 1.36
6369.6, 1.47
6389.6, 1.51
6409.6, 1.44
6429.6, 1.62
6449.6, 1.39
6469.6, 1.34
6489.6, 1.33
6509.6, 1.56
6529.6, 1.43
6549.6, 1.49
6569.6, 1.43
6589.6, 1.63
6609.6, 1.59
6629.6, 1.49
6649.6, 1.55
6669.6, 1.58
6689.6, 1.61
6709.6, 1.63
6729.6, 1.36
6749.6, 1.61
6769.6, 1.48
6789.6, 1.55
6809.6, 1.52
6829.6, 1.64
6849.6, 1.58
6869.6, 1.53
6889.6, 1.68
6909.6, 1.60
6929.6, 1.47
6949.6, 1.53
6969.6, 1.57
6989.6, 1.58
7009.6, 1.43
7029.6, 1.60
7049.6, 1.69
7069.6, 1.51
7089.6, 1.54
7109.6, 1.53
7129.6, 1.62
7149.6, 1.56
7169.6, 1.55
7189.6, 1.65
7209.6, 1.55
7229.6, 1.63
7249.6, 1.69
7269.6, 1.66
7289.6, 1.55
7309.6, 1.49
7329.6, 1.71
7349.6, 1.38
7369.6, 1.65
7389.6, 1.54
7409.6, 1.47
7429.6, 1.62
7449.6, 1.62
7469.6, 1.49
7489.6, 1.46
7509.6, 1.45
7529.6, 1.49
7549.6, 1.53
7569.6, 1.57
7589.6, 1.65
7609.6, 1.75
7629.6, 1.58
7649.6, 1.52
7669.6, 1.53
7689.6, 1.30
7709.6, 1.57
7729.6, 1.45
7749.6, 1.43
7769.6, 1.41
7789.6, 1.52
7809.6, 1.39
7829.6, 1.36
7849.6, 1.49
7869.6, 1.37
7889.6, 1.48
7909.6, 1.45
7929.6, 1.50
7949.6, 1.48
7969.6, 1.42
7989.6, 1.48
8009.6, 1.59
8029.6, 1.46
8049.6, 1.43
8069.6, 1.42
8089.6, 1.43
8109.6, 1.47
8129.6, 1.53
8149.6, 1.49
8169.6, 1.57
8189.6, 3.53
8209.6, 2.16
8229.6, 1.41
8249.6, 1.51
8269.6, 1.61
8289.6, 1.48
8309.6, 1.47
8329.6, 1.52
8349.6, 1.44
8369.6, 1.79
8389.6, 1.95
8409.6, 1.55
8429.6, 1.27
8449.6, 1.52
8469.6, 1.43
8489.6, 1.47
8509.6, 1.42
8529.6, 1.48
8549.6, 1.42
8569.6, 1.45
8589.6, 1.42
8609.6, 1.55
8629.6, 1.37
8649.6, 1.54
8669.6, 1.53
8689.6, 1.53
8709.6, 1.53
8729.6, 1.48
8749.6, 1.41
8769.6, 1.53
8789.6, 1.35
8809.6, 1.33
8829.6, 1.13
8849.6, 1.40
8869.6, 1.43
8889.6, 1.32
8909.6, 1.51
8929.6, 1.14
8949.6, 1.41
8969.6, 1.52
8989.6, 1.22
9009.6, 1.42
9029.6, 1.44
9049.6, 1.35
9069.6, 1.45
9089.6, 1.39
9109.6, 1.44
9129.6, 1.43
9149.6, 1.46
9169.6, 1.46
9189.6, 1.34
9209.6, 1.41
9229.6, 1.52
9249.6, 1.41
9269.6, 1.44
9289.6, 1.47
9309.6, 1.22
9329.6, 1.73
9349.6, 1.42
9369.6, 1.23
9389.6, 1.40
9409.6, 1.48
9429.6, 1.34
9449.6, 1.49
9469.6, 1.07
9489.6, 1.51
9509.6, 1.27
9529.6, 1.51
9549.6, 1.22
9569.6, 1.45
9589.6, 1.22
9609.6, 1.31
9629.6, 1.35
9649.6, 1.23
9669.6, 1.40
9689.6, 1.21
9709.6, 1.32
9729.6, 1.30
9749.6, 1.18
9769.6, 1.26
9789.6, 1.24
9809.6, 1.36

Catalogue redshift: 0.247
